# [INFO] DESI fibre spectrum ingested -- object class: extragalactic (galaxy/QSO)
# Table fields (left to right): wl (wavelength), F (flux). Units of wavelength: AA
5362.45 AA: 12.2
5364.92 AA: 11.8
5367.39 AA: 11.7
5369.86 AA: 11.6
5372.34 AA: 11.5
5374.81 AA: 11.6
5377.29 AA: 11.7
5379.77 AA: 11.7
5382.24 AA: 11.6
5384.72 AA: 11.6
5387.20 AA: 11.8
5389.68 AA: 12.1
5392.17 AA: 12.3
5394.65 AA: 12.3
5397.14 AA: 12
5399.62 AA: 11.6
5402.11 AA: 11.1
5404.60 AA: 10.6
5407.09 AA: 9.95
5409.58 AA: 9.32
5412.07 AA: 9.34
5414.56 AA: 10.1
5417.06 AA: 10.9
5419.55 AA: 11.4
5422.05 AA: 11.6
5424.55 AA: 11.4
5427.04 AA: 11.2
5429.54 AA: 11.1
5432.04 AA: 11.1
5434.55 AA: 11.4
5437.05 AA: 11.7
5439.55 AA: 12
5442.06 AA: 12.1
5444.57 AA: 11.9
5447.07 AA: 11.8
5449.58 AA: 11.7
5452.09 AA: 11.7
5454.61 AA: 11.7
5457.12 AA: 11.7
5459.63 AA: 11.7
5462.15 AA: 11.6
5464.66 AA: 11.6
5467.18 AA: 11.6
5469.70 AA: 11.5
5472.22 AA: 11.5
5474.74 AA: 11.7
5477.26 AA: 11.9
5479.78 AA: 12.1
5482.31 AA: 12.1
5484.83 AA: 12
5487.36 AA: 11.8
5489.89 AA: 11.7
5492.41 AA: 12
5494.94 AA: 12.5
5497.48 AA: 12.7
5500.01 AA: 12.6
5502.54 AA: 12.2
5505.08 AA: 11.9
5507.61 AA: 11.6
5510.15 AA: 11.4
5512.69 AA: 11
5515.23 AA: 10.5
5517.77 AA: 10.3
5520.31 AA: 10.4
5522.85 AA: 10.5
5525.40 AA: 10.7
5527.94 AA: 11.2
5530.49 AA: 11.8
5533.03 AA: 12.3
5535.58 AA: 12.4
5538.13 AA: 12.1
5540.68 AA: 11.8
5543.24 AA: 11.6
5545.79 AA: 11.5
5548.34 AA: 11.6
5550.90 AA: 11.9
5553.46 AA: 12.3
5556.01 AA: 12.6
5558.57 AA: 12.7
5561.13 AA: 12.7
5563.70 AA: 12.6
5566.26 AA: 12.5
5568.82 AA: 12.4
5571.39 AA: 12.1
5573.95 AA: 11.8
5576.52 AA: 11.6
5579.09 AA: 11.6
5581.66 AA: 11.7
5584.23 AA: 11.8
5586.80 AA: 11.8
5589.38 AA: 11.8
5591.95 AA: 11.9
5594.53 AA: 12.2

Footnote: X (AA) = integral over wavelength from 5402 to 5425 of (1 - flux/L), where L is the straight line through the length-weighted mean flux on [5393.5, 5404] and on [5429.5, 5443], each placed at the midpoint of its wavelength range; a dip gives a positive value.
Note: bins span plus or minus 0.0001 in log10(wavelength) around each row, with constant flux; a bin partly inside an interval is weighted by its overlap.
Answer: 2.2 AA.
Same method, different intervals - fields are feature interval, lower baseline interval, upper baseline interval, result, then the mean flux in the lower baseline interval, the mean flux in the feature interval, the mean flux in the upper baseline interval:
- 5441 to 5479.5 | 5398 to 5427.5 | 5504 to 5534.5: -2.9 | 10.7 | 11.7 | 11.1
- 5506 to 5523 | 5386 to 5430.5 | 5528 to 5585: 1.3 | 11.1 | 10.9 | 12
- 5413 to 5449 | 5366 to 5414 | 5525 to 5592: 0.3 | 11.3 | 11.4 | 12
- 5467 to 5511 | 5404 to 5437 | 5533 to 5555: -2.1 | 10.8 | 11.9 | 11.9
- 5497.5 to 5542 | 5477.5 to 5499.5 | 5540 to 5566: 2.4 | 12.1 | 11.5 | 12.2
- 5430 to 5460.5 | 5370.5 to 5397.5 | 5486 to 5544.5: 0.1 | 11.8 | 11.7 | 11.6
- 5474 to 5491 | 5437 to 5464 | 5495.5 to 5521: -0.4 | 11.8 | 11.9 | 11.5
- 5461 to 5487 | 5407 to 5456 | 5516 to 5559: -0.9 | 11.2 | 11.8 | 11.6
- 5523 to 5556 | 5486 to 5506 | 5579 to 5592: 0.6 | 12.2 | 11.8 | 11.8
